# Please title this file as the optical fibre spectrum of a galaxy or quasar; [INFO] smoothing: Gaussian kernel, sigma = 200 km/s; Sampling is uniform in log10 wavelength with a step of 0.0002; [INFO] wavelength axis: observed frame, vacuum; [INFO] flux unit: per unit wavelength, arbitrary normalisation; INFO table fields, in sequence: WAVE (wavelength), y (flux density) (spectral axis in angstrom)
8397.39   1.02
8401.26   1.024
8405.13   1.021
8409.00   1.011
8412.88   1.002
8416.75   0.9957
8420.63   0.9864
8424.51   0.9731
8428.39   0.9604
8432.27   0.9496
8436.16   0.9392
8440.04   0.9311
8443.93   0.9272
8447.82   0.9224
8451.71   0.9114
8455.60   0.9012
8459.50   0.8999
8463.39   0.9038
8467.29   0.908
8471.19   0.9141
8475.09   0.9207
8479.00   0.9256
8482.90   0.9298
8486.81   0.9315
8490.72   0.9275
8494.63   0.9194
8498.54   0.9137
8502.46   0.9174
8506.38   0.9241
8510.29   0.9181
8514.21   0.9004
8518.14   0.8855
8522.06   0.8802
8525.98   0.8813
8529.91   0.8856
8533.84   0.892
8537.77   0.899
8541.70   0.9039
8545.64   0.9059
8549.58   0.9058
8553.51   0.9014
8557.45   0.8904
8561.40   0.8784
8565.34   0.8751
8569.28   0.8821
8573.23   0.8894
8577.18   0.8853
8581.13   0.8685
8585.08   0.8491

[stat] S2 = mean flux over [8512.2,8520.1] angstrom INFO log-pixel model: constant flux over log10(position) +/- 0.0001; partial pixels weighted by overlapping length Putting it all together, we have 0.892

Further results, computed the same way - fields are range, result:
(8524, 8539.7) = 0.89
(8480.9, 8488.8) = 0.931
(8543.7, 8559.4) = 0.901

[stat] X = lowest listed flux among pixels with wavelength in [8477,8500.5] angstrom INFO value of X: 0.9137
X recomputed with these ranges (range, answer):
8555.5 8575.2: 0.8751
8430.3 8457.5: 0.9012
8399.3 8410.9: 1.011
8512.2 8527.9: 0.8802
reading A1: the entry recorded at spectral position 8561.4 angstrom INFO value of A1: 0.8784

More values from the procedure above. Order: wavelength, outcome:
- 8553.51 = 0.9014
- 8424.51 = 0.9731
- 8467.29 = 0.908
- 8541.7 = 0.9039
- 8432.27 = 0.9496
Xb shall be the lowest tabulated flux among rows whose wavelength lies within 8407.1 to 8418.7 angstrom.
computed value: 0.9957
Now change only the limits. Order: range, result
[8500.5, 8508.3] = 0.9174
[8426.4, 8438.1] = 0.9392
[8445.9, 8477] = 0.8999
